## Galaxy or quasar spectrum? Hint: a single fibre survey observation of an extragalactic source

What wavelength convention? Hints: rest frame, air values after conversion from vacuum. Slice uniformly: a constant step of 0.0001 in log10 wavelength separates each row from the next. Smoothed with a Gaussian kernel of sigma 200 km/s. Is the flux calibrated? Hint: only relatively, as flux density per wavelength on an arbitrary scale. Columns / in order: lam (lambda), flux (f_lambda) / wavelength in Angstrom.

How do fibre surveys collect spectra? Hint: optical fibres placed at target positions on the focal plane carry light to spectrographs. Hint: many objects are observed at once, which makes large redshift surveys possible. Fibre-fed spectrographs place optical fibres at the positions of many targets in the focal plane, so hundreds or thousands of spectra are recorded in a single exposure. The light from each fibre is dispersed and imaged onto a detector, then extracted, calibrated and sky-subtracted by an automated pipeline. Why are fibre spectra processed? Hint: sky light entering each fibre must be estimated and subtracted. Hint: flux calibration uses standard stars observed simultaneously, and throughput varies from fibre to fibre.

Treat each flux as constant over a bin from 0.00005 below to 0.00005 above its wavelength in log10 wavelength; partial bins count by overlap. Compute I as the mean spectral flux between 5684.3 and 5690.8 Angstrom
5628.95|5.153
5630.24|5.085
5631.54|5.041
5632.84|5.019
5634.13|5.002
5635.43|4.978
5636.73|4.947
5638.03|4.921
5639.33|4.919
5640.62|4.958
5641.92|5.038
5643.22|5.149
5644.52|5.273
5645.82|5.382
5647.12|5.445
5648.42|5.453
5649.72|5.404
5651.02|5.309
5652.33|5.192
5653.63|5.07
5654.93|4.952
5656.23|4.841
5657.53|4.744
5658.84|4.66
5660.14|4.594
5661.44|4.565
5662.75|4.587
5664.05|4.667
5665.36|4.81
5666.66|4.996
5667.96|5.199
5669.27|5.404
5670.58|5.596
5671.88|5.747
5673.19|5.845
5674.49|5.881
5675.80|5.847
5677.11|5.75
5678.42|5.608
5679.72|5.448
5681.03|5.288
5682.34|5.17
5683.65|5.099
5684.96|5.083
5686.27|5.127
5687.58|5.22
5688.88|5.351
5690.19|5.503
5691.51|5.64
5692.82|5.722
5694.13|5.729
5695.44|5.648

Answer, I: 5.26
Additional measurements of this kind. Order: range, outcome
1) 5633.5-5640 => 4.95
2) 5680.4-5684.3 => 5.18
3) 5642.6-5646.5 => 5.27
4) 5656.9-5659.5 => 4.69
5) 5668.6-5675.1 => 5.69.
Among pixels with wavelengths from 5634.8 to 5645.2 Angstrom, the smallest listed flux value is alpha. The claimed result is 4.919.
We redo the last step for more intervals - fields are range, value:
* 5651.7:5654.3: 5.07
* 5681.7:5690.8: 5.083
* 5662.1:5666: 4.587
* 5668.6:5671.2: 5.404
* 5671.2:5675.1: 5.747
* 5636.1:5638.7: 4.921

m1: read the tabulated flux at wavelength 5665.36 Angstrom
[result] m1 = 4.81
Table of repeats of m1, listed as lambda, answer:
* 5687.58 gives 5.22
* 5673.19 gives 5.845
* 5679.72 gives 5.448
